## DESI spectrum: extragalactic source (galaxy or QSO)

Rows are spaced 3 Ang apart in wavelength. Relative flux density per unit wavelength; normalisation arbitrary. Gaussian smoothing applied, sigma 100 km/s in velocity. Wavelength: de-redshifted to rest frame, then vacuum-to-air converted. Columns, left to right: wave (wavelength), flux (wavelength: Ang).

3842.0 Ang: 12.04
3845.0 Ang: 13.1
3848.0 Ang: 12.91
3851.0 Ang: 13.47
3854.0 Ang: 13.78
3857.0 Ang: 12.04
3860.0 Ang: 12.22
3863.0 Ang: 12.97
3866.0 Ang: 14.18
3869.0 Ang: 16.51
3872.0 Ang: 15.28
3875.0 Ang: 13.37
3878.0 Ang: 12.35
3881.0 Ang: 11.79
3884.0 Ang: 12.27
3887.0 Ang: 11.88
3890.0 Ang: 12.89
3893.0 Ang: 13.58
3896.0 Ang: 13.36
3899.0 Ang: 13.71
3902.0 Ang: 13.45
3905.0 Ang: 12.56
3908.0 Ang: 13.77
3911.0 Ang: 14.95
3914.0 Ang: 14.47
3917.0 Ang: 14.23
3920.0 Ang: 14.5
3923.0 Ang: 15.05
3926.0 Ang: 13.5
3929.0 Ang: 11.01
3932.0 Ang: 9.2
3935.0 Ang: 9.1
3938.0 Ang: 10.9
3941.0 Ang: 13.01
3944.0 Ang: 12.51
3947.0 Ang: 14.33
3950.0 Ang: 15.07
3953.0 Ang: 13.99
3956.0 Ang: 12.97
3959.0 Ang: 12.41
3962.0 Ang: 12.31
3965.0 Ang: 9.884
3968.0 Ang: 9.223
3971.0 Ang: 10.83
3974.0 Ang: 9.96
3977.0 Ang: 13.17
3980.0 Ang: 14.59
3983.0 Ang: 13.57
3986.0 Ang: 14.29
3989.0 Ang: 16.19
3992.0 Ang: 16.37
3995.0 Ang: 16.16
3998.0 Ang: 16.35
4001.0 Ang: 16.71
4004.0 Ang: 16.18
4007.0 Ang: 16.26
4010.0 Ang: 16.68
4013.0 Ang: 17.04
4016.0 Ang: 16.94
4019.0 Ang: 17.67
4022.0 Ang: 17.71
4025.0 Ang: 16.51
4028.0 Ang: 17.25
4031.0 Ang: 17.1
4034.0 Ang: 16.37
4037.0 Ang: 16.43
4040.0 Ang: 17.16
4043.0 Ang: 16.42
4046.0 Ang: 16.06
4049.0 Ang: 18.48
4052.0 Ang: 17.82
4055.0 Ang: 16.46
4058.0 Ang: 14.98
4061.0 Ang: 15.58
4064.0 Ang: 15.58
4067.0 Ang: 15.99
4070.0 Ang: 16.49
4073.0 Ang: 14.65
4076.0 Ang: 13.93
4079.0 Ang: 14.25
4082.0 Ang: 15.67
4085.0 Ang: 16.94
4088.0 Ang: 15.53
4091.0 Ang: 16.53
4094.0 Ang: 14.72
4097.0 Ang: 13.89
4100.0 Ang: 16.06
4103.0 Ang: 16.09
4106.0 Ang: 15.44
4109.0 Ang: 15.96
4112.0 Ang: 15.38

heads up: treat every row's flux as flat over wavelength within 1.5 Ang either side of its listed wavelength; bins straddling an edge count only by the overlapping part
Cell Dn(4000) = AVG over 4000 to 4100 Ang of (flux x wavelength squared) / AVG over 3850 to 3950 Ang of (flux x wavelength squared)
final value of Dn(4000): 1.33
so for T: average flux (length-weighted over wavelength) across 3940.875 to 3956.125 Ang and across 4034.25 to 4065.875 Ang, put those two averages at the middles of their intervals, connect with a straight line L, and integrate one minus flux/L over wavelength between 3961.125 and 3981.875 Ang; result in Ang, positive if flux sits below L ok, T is 4.27 Ang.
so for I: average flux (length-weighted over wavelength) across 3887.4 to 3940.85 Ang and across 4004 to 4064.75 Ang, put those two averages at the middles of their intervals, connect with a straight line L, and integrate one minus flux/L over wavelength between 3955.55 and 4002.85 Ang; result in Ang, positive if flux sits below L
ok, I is 4.9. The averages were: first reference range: 12.9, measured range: 13.5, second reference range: 16.7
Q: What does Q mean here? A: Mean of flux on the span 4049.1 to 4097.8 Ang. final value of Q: 15.7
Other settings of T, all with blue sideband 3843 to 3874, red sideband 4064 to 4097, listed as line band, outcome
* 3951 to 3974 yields 4.5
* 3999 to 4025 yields -3.5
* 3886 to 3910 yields 1.2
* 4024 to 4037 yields -1.5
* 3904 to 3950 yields 3.9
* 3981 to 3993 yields -0.3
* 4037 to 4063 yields -2.5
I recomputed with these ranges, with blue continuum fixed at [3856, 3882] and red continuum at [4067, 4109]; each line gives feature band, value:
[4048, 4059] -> -1.33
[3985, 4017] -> -3.60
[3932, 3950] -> 2.71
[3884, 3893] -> 0.71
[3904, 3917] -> -0.17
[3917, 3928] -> -0.18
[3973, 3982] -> 1.04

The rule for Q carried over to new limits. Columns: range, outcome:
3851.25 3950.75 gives 13.1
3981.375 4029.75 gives 16.4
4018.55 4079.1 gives 16.4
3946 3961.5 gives 13.6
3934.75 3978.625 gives 12.1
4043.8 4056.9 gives 17.1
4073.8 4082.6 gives 14.5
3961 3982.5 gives 11.5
